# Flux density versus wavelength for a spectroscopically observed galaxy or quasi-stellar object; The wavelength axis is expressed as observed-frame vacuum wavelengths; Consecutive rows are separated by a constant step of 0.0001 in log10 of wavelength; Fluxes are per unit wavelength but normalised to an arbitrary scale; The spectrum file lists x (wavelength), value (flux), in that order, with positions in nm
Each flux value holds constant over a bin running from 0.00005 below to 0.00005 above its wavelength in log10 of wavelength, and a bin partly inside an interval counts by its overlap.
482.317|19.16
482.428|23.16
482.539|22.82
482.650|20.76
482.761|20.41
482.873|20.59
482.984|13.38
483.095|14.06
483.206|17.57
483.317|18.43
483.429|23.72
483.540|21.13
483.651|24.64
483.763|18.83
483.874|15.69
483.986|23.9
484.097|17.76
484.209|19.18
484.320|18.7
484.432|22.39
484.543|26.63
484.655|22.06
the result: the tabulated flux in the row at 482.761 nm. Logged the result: 20.41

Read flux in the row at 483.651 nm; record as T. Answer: 24.64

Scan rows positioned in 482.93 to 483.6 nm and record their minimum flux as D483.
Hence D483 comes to 13.38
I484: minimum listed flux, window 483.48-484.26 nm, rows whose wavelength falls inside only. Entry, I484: 15.69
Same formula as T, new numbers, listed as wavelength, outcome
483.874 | 15.69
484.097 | 17.76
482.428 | 23.16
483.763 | 18.83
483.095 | 14.06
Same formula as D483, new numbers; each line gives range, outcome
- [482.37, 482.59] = 22.82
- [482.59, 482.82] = 20.41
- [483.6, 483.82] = 18.83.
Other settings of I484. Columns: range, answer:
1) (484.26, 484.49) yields 18.7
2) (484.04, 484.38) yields 17.76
